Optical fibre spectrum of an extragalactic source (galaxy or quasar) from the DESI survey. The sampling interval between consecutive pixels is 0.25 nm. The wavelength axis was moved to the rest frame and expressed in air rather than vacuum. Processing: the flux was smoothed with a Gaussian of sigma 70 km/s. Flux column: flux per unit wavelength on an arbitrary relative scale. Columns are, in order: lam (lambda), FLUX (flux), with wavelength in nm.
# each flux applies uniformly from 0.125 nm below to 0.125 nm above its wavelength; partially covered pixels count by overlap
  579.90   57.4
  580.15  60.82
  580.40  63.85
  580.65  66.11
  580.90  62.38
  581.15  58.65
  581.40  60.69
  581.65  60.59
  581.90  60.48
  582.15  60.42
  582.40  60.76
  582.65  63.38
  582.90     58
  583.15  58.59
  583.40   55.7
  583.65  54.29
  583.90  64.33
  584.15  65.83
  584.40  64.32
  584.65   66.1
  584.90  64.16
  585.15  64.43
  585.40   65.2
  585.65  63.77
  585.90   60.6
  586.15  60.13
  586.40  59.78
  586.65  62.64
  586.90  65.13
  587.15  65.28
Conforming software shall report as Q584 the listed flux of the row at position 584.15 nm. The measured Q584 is 65.83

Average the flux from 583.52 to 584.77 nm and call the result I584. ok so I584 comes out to 62.9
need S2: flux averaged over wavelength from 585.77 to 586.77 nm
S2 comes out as 60.8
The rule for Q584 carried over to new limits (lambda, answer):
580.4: 63.85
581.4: 60.69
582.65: 63.38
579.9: 57.4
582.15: 60.42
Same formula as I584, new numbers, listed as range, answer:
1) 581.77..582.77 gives 61.2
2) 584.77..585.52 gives 64.6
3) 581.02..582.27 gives 60.2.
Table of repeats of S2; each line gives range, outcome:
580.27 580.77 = 64.9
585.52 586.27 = 61.5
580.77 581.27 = 60.6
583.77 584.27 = 65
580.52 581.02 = 64.3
